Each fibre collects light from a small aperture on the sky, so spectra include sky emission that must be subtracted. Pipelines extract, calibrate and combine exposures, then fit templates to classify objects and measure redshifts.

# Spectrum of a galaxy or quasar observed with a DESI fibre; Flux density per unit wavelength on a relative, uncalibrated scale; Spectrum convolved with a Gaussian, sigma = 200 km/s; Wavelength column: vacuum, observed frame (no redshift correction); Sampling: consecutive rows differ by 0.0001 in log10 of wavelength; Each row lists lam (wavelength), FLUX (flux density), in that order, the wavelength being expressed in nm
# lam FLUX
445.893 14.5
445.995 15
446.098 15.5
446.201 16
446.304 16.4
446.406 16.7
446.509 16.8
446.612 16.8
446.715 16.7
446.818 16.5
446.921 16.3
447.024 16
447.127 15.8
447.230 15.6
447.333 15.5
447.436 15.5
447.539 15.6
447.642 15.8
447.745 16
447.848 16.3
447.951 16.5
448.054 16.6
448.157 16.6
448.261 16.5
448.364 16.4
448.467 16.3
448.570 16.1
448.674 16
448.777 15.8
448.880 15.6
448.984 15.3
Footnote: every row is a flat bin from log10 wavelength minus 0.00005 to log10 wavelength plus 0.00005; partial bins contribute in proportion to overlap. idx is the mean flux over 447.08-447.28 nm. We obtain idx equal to 15.7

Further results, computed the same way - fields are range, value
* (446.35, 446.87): 16.7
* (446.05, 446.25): 15.7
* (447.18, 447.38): 15.5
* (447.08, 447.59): 15.6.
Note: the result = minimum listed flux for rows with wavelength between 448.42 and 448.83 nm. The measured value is 15.8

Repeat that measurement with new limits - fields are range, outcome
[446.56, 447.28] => 15.6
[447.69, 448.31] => 16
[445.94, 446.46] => 15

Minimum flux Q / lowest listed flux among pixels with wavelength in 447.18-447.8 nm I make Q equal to 15.5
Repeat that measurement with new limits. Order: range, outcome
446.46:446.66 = 16.8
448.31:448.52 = 16.3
